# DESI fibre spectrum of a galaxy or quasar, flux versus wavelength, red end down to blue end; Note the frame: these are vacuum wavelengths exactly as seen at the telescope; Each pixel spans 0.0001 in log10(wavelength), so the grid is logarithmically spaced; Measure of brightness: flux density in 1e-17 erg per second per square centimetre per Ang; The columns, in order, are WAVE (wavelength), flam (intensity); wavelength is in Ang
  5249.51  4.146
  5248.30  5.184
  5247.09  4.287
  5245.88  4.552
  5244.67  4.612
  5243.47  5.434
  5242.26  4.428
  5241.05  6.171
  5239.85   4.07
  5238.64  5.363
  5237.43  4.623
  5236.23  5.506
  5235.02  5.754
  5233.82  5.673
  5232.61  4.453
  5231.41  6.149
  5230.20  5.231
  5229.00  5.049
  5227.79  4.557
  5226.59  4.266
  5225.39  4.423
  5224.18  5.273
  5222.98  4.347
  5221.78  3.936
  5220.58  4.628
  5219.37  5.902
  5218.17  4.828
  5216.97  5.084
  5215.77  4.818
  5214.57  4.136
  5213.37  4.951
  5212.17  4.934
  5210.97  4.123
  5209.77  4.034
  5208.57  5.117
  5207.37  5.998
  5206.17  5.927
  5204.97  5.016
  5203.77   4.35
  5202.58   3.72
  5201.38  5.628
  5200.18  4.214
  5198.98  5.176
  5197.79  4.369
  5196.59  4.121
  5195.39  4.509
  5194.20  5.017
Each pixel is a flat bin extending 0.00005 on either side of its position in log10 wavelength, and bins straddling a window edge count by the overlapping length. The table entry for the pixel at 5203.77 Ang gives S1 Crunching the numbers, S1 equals 4.35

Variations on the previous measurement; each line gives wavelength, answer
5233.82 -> 5.673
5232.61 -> 4.453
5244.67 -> 4.612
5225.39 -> 4.423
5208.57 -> 5.117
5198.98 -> 5.176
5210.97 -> 4.123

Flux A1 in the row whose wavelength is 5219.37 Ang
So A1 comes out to 5.902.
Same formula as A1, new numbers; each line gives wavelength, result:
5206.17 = 5.927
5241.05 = 6.171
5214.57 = 4.136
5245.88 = 4.552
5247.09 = 4.287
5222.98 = 4.347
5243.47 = 5.434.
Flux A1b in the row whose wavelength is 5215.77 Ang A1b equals 4.818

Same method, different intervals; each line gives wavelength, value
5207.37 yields 5.998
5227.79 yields 4.557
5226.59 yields 4.266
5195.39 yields 4.509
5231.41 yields 6.149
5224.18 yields 5.273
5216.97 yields 5.084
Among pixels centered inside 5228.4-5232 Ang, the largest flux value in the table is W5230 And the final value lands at 6.149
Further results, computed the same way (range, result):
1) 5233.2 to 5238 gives 5.754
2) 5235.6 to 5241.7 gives 6.171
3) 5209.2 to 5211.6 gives 4.123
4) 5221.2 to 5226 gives 5.273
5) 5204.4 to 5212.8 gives 5.998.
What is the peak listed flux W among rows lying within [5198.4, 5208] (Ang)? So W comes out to 5.998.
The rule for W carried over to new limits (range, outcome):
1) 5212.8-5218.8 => 5.084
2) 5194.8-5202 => 5.628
